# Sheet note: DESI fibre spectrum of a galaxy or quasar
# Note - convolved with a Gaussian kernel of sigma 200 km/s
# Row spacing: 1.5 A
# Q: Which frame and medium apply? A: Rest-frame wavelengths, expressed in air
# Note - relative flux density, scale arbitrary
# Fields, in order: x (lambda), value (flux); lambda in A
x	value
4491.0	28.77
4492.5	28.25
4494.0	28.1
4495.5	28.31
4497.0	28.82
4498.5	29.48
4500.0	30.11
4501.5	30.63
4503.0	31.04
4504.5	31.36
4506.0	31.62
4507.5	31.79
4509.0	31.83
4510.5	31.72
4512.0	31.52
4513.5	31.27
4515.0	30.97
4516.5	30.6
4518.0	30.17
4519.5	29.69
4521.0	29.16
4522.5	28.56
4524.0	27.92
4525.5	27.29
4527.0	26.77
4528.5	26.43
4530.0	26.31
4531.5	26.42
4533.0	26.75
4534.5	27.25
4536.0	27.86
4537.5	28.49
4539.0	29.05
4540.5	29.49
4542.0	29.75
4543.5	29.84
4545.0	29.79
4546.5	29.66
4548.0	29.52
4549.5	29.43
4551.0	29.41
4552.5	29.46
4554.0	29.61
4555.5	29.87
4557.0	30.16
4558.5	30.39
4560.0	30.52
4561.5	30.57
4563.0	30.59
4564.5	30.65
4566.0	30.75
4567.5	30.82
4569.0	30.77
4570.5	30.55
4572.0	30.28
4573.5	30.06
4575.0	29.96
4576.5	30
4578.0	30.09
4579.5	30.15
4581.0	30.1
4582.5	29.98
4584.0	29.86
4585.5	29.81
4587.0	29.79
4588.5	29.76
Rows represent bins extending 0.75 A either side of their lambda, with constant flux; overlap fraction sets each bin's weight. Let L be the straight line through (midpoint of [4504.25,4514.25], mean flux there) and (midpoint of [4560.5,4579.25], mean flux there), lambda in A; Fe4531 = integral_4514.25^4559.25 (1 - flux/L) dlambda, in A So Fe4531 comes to 3.2 A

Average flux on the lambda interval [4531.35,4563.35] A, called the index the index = 29.3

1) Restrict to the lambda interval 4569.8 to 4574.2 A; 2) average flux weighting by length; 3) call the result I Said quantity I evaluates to 30.3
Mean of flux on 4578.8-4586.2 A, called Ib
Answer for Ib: 30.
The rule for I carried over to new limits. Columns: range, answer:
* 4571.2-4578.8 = 30.1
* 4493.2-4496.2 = 28.2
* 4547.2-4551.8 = 29.5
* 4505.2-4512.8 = 31.7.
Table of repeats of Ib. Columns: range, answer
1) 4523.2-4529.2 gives 27.1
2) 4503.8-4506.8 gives 31.5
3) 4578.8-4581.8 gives 30.1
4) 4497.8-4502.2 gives 30.1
